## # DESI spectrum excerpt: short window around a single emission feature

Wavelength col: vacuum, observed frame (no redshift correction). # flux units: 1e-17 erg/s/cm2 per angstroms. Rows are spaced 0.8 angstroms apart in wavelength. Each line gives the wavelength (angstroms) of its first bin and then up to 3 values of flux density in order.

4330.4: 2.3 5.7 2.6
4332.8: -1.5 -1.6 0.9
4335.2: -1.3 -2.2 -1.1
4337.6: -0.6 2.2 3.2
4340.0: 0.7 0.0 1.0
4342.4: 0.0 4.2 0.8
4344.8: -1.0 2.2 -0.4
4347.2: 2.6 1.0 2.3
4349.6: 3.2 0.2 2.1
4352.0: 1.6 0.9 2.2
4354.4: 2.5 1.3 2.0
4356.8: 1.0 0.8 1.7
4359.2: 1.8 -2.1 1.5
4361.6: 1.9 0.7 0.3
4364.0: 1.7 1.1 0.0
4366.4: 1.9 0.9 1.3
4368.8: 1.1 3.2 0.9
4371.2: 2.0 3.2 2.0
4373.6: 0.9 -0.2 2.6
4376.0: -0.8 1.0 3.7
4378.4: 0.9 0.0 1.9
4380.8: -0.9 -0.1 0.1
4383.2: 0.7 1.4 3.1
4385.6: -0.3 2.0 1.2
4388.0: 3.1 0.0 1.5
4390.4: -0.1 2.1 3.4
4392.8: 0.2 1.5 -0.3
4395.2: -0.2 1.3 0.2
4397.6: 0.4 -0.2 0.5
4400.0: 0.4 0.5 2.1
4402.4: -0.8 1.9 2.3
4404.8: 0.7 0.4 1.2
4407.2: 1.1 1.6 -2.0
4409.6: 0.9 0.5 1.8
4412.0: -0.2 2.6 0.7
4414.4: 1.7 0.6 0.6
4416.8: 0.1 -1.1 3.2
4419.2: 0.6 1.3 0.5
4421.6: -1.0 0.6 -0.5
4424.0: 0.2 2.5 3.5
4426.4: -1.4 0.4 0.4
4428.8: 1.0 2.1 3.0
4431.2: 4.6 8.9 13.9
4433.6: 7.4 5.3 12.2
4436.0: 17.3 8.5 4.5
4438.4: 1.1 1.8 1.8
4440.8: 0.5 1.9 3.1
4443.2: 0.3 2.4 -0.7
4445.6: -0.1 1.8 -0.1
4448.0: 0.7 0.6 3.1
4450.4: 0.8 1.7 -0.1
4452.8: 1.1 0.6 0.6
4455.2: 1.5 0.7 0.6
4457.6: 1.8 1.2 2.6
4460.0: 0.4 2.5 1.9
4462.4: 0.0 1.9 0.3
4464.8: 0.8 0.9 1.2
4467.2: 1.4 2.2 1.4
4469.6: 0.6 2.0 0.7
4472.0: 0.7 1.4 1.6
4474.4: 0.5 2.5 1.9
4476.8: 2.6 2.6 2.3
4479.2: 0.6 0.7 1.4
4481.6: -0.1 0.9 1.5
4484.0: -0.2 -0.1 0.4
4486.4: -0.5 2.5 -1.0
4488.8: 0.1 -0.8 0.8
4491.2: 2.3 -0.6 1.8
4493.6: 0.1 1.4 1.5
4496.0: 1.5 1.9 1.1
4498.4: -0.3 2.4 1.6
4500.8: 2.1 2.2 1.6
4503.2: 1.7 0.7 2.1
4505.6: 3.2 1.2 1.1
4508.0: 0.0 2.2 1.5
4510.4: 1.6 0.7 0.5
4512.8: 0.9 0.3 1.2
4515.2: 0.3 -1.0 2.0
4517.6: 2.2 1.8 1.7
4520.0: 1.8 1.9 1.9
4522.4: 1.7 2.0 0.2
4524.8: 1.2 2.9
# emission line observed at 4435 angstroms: [O II]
